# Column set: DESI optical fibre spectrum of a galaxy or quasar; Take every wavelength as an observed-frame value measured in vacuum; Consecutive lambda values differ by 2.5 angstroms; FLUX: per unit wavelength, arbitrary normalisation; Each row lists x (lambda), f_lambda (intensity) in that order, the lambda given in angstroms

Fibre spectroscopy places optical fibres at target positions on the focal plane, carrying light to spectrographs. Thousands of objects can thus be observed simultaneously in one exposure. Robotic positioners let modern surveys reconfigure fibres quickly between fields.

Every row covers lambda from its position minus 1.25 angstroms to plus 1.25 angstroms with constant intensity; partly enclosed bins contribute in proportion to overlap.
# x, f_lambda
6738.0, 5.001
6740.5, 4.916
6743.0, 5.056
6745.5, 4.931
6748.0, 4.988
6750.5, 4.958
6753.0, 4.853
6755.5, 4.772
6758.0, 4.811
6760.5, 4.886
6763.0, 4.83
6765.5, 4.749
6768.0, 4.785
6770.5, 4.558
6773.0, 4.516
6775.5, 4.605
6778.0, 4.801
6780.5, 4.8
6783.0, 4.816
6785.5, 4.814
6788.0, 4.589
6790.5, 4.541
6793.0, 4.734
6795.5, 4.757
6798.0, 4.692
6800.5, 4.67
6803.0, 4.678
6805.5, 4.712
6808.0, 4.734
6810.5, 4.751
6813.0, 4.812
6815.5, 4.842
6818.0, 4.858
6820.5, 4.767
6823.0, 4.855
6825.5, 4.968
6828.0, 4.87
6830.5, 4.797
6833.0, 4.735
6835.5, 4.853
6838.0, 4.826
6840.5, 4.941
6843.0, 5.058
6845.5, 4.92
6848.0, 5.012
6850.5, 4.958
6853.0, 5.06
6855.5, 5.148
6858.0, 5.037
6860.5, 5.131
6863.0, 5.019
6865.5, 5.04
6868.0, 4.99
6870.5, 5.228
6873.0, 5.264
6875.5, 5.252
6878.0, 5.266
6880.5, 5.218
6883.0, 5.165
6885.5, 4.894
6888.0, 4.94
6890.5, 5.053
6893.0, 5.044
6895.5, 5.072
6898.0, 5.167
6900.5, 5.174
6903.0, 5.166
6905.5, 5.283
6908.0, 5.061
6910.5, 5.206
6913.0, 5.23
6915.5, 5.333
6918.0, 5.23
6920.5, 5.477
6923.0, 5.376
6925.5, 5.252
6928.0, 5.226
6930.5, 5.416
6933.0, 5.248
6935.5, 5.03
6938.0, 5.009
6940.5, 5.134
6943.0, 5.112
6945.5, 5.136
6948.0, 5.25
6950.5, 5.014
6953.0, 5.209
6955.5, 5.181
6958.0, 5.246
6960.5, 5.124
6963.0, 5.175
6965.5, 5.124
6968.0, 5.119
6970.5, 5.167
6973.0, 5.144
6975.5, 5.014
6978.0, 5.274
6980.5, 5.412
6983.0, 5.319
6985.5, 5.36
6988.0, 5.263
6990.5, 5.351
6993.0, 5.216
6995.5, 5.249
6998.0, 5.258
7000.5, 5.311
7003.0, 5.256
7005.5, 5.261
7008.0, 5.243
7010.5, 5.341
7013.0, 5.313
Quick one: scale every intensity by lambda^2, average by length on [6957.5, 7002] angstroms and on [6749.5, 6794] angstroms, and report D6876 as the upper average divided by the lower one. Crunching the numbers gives 1.17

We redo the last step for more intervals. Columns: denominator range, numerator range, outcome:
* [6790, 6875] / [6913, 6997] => 1.10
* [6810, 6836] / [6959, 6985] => 1.12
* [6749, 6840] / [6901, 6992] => 1.14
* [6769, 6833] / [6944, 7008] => 1.16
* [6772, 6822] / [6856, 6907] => 1.11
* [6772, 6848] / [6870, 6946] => 1.12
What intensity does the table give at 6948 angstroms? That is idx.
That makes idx 5.25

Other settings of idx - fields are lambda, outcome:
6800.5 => 4.67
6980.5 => 5.412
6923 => 5.376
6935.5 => 5.03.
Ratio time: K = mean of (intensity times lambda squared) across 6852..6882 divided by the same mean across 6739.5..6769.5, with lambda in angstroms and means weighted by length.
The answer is 1.09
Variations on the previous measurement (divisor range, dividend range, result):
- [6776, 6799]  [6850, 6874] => 1.10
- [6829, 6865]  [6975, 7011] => 1.11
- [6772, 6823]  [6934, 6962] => 1.13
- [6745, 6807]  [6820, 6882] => 1.08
